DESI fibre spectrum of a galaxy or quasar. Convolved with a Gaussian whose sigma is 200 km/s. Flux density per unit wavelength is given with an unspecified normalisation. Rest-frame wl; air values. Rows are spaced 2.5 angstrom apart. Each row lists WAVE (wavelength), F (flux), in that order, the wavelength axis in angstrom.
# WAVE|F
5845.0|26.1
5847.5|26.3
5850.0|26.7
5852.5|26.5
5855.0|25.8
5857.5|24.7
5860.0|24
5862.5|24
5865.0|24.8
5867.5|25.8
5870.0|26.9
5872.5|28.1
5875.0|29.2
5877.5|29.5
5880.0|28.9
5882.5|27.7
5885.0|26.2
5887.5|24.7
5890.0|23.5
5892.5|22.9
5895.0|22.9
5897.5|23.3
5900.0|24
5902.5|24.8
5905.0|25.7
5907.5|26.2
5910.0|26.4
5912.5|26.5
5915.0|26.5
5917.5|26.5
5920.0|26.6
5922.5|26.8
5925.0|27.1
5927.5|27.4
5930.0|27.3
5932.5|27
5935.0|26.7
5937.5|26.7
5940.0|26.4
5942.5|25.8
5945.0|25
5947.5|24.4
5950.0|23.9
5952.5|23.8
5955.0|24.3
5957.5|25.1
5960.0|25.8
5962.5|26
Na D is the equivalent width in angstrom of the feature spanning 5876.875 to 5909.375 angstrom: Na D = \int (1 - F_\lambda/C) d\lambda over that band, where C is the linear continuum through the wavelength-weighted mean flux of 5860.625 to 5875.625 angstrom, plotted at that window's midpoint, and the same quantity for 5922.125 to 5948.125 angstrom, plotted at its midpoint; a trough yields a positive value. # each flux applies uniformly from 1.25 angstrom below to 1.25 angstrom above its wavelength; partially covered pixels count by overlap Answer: 1.2 angstrom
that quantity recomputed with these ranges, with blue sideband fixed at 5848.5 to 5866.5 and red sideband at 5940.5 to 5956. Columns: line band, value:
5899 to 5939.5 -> -2.58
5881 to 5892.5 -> -0.12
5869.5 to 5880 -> -1.45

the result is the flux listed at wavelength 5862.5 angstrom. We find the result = 24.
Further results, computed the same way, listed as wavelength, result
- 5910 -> 26.4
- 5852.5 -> 26.5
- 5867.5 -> 25.8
